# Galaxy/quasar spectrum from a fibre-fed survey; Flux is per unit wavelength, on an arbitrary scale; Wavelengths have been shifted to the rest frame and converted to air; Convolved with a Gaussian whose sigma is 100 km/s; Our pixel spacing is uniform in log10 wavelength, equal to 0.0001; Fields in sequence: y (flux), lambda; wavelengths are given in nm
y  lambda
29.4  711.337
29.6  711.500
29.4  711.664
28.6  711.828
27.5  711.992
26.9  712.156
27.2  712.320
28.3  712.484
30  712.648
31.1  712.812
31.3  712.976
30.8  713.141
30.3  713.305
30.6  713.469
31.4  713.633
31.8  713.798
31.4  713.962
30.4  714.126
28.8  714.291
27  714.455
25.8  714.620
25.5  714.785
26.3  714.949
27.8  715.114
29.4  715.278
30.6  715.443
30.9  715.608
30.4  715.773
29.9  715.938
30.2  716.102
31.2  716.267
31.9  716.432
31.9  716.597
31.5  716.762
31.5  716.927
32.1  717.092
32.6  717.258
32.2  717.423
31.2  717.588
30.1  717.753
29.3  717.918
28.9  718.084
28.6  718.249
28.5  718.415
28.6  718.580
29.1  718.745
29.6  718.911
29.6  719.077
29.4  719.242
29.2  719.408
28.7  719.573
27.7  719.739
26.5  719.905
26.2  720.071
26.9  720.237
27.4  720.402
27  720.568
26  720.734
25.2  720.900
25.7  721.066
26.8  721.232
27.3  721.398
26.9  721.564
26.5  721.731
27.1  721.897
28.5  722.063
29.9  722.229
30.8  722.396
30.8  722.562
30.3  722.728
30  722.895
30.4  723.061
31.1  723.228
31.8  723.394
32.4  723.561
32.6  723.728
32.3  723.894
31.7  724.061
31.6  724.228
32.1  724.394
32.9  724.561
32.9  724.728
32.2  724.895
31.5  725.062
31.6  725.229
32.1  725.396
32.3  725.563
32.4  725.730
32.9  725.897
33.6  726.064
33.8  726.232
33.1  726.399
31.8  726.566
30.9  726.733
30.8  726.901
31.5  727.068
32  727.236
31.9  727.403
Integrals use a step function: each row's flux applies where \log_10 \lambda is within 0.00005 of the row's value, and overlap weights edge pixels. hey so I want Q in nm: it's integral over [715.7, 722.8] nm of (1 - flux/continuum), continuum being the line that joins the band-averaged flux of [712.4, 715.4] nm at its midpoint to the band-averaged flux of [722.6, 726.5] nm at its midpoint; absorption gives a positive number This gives 0.38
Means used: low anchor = 29.3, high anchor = 32.1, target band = 29.1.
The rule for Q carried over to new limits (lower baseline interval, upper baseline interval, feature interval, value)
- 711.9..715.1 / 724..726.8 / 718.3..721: 0.25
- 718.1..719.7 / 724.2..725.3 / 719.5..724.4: 0.28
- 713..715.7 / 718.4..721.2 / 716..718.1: -0.20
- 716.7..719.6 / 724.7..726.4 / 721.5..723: 0.12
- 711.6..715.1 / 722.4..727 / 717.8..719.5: 0.07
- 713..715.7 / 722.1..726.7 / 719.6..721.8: 0.30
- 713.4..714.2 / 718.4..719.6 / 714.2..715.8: 0.13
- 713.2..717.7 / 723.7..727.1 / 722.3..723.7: 0.03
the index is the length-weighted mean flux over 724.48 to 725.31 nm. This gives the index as 32.2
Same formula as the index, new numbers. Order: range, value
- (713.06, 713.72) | 30.8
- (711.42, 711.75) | 29.5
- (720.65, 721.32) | 25.9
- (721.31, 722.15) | 27.3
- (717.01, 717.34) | 32.3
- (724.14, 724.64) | 32.2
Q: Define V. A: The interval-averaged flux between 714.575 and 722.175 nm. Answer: 28.8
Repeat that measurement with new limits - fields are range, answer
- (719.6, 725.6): 29.6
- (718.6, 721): 27.8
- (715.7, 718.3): 30.9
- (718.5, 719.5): 29.3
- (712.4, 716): 29.5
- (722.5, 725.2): 31.7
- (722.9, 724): 31.6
